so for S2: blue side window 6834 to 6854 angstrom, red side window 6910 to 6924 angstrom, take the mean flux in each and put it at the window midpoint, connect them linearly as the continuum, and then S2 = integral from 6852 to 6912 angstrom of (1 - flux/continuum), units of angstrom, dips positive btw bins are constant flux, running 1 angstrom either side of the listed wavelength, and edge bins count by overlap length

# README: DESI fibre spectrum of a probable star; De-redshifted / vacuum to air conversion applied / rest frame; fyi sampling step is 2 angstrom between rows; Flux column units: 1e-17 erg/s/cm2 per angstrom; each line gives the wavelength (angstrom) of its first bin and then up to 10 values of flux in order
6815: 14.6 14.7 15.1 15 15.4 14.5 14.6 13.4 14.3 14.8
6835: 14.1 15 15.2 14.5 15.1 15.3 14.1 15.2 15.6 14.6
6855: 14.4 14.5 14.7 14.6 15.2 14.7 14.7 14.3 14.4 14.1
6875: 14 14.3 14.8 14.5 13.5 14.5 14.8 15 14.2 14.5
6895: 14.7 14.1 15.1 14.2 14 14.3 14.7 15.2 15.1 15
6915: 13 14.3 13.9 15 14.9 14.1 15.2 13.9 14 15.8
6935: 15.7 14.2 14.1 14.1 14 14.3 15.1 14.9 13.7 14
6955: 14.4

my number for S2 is 0.5 angstrom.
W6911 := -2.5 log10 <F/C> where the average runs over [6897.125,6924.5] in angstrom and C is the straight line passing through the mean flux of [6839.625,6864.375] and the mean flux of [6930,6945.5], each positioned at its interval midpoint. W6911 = 0.01 mag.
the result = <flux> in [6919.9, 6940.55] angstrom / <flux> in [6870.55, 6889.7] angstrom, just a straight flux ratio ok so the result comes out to 1.0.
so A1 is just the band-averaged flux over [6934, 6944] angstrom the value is 14.4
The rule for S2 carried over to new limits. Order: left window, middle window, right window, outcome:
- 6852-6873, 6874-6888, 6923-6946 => 0.2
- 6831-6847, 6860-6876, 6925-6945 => 0.2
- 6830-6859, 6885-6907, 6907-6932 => 0.1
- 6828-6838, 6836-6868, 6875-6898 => -1.1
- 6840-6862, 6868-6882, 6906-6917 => 0.3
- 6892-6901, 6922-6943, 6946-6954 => -0.2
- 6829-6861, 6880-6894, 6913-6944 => 0.1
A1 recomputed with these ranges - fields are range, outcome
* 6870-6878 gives 14.2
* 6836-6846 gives 15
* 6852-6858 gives 14.5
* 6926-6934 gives 14.7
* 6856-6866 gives 14.7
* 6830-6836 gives 14.4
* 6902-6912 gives 14.7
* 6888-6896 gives 14.6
